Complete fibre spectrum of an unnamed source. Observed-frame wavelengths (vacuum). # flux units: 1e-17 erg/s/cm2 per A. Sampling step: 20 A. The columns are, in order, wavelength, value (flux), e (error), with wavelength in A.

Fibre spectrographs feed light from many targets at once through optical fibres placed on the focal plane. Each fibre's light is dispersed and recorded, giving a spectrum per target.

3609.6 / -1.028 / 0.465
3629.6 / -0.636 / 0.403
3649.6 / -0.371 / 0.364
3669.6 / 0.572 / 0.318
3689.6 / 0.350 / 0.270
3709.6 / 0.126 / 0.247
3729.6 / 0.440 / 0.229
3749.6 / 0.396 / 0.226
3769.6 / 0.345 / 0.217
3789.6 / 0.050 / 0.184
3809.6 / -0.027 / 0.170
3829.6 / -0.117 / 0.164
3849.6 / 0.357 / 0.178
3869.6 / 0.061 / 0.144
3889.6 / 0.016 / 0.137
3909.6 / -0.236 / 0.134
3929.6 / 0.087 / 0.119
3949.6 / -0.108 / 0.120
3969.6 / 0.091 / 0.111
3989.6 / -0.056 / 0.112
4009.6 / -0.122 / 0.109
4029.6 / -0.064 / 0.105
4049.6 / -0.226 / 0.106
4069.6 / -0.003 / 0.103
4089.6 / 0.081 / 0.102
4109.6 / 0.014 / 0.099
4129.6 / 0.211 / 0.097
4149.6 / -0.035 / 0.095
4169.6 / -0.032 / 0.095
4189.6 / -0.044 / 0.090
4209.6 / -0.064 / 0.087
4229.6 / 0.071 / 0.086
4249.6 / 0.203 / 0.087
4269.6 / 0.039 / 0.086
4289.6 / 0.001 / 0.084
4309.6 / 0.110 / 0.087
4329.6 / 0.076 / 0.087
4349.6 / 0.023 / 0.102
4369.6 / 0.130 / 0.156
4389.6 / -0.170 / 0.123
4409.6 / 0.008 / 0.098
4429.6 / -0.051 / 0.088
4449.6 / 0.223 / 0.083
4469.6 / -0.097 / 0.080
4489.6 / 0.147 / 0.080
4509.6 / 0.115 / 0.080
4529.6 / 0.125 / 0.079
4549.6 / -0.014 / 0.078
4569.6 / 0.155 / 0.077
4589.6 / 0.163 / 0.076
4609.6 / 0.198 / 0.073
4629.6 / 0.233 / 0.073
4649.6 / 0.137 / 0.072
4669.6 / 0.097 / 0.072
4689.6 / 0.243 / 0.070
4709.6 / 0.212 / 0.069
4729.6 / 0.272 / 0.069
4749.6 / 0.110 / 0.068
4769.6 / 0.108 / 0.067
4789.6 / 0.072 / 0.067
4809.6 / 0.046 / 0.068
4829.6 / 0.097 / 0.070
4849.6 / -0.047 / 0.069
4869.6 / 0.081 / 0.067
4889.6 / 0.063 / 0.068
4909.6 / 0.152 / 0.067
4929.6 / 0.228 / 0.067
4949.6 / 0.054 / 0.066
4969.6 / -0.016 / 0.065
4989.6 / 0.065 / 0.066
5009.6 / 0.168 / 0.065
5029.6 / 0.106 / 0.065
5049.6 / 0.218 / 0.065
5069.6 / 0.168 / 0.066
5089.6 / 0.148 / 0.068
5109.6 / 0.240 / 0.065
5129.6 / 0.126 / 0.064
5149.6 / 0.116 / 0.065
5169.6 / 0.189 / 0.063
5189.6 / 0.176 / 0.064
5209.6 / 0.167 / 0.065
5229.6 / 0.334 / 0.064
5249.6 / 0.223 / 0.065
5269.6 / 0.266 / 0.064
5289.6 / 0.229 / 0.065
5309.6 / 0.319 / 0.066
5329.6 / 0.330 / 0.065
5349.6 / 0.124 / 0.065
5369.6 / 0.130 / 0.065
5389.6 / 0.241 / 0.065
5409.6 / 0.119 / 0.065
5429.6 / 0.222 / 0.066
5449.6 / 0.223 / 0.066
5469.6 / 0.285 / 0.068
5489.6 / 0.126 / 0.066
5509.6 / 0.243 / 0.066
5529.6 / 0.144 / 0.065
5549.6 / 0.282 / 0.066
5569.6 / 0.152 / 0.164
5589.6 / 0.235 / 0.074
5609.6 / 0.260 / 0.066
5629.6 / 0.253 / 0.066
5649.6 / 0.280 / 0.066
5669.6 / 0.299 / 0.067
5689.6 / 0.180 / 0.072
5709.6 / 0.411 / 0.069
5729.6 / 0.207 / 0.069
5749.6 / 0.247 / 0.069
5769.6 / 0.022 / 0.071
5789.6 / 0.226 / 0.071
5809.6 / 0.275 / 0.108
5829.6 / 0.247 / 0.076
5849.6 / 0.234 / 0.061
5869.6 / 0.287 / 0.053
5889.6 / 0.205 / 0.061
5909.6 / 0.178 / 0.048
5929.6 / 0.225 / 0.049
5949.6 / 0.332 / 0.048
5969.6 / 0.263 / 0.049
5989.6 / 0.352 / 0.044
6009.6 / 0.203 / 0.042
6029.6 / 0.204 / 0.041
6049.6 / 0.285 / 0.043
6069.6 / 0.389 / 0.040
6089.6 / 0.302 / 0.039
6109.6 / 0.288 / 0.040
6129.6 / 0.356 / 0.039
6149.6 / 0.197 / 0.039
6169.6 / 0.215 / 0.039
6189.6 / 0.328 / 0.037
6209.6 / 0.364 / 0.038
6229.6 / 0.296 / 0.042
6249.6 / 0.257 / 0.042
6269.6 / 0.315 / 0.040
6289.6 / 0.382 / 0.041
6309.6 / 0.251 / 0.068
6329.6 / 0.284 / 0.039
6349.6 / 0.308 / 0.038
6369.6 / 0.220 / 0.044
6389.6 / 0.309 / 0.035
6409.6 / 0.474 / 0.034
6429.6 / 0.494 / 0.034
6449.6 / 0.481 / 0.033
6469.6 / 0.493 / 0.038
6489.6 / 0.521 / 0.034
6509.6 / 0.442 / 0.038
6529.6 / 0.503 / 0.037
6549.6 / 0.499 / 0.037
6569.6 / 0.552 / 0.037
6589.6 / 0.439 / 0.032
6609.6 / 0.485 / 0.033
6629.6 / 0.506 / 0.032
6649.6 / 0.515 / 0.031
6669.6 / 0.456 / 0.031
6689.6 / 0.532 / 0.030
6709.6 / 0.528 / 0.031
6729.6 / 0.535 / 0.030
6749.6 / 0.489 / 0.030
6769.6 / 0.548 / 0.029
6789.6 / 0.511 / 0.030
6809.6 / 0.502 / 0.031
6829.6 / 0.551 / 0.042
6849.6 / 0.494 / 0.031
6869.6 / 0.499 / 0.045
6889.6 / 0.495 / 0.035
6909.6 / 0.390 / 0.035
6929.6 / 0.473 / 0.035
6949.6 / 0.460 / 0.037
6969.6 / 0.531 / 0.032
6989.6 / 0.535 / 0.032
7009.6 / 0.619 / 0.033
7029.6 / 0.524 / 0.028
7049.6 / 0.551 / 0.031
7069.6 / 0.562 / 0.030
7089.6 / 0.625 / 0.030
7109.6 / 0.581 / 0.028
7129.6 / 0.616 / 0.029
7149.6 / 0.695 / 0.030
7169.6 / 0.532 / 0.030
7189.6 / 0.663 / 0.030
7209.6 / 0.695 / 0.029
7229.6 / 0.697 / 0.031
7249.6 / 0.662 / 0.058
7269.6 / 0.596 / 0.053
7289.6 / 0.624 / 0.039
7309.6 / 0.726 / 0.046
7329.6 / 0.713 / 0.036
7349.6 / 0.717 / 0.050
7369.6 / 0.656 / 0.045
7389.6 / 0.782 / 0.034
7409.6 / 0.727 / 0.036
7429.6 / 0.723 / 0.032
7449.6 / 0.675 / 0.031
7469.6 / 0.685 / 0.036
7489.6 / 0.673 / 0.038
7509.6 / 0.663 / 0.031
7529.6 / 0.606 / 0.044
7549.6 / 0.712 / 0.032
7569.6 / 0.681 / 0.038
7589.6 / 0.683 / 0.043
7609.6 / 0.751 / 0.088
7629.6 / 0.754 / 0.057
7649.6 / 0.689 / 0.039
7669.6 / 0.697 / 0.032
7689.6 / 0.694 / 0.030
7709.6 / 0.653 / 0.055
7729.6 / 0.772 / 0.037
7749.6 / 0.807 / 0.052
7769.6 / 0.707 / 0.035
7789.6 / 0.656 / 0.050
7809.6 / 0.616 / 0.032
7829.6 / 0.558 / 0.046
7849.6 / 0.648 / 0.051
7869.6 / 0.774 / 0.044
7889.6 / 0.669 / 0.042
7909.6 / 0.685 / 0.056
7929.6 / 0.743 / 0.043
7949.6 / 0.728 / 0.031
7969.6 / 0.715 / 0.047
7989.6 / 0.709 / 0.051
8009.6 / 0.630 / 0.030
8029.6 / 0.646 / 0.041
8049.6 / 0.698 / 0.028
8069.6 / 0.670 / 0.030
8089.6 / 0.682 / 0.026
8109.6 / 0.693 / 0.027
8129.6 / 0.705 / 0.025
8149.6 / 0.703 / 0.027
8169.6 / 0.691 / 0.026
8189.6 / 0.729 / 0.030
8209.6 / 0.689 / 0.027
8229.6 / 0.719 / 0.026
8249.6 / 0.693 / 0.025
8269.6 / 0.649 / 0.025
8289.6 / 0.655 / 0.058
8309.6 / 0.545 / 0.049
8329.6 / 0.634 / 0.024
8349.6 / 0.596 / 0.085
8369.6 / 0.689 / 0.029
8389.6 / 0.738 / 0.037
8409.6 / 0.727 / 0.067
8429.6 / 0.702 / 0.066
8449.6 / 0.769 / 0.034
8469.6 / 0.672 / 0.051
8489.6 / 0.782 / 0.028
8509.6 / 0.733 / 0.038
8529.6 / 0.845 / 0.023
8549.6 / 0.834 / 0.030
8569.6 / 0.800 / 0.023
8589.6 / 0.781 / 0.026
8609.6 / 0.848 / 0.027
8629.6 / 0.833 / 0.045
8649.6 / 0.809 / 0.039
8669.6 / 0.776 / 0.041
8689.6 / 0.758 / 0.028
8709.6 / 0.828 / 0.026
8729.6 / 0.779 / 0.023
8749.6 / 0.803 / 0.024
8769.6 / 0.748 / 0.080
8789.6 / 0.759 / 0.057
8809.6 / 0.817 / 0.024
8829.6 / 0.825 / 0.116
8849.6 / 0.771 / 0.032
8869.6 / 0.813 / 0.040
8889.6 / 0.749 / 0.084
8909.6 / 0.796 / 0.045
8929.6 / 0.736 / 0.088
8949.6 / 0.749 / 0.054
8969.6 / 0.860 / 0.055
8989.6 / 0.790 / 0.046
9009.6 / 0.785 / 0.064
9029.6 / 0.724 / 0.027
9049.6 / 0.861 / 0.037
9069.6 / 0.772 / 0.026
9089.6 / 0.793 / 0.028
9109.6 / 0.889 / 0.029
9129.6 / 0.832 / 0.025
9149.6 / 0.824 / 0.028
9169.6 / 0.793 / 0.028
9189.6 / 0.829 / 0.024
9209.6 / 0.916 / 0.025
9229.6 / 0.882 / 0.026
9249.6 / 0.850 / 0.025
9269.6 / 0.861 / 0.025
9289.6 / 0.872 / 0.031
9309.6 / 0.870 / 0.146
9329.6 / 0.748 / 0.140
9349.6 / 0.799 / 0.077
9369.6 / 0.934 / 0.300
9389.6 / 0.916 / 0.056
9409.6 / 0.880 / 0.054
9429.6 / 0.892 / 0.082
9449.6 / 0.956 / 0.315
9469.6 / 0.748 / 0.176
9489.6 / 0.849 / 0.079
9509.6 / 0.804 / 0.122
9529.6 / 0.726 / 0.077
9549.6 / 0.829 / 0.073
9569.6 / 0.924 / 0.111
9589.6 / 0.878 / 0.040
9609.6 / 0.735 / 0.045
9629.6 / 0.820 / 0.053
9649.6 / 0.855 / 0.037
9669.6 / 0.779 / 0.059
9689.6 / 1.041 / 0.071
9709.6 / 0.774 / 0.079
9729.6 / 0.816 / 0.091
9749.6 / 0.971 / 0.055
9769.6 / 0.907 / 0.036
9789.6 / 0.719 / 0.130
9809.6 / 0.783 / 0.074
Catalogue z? 0.607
